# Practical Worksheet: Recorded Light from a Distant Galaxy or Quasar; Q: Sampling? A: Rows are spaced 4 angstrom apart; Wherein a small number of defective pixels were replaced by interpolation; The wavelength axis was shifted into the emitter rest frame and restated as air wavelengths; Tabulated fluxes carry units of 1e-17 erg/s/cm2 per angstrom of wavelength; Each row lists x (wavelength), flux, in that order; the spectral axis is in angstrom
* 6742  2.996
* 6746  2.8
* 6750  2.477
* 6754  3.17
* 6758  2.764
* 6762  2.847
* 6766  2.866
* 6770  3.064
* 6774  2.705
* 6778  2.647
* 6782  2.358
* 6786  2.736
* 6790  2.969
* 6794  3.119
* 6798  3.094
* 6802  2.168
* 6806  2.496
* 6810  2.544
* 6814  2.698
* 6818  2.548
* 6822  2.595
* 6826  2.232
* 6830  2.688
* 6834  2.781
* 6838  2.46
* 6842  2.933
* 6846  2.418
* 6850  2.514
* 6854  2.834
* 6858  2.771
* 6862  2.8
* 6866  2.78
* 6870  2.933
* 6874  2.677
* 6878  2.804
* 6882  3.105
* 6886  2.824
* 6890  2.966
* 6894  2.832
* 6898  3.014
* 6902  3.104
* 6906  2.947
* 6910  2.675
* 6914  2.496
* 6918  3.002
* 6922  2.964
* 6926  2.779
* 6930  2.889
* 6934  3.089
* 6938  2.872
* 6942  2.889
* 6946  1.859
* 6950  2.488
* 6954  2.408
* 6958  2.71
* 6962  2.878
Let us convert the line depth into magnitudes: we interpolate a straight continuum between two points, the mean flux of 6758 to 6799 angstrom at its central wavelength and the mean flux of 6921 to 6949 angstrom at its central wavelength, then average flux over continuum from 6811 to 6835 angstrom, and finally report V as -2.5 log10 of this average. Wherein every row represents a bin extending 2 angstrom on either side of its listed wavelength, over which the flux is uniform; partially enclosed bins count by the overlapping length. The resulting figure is 0.091 mag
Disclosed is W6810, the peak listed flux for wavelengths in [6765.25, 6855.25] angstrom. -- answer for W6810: 3.119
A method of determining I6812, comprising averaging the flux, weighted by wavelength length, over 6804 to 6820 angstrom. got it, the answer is 2.57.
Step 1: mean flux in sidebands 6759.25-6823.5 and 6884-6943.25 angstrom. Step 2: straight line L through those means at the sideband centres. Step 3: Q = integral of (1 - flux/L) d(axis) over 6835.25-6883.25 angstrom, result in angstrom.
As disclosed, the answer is 1.1 angstrom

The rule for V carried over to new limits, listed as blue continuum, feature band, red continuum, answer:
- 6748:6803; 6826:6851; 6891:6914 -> 0.093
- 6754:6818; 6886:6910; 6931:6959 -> -0.107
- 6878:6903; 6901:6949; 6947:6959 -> -0.039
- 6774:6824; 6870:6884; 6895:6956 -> -0.056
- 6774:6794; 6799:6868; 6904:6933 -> 0.062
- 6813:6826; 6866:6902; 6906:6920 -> -0.081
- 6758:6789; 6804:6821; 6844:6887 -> 0.076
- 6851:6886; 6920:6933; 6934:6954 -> -0.104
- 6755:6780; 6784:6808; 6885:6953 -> 0.023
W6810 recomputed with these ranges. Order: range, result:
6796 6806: 3.094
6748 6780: 3.17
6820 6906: 3.105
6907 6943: 3.089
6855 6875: 2.933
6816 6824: 2.595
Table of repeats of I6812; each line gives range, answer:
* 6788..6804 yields 2.84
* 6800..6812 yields 2.4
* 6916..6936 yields 2.94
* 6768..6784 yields 2.69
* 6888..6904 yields 2.98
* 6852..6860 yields 2.8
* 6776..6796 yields 2.77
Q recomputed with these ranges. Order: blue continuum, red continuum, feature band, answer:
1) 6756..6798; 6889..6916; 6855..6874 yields 0.27 angstrom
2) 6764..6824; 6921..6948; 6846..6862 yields 0.27 angstrom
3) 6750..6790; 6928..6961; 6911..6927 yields -0.76 angstrom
